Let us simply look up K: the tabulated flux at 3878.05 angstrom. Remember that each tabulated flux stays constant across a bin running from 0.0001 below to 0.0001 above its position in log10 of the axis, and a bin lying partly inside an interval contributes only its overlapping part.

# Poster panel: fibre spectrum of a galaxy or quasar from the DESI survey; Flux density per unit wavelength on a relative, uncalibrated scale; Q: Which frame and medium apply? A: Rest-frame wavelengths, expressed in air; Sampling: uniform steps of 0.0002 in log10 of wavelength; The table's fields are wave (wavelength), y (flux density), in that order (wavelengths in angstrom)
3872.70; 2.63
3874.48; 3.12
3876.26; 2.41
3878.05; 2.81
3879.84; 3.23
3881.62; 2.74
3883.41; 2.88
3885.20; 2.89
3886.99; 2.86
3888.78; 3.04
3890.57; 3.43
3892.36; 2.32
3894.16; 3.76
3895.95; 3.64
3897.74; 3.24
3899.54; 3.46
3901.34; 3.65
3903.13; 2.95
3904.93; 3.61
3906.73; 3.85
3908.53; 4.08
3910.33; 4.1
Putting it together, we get 2.81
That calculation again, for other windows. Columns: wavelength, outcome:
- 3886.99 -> 2.86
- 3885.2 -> 2.89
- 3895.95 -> 3.64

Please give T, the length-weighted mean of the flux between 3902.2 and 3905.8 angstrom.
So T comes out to 3.29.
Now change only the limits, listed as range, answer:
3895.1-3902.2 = 3.49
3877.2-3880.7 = 3.02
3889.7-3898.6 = 3.28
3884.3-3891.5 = 3.05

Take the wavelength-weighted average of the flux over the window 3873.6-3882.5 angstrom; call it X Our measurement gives 2.86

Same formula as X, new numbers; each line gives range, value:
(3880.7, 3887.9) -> 2.85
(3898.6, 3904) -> 3.35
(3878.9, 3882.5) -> 2.99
